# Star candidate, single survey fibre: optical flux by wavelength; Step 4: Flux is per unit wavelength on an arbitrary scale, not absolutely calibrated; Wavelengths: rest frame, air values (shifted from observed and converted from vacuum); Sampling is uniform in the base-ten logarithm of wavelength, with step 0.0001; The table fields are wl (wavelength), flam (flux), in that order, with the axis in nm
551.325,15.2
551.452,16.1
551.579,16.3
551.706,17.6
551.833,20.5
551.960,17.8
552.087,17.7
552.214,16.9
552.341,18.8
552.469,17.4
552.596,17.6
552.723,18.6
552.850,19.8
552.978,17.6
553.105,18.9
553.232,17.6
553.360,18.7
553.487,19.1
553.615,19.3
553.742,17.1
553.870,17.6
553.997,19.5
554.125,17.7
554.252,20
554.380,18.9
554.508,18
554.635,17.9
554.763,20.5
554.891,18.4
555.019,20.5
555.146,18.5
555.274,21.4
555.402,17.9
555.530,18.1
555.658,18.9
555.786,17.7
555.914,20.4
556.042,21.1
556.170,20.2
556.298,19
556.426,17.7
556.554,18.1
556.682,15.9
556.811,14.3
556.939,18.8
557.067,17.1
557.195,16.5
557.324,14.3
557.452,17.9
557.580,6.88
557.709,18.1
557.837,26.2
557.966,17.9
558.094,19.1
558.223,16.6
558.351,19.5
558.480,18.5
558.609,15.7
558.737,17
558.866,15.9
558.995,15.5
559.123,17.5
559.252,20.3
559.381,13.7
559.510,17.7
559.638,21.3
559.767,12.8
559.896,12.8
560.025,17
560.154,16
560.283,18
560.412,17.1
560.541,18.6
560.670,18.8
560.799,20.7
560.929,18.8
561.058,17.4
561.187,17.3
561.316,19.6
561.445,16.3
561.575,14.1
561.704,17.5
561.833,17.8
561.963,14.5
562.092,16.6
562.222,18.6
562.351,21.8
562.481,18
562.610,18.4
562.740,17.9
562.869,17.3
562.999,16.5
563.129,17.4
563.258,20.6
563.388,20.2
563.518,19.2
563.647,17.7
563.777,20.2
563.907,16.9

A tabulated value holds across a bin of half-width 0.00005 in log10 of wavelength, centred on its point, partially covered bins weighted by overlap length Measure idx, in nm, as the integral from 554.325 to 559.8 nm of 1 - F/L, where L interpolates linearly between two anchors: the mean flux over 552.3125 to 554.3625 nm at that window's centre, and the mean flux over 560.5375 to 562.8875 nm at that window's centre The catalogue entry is 0.096 nm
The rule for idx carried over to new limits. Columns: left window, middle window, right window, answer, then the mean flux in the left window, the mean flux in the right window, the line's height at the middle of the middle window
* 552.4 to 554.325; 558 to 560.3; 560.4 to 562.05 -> 0.11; 18.4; 17.6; 17.8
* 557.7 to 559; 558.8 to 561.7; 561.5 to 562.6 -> 0.11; 18.3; 17.4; 17.8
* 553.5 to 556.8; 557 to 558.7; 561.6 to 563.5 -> 0.11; 18.7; 18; 18.5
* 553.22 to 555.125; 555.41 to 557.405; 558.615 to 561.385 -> 0.04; 18.7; 17.3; 18.2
